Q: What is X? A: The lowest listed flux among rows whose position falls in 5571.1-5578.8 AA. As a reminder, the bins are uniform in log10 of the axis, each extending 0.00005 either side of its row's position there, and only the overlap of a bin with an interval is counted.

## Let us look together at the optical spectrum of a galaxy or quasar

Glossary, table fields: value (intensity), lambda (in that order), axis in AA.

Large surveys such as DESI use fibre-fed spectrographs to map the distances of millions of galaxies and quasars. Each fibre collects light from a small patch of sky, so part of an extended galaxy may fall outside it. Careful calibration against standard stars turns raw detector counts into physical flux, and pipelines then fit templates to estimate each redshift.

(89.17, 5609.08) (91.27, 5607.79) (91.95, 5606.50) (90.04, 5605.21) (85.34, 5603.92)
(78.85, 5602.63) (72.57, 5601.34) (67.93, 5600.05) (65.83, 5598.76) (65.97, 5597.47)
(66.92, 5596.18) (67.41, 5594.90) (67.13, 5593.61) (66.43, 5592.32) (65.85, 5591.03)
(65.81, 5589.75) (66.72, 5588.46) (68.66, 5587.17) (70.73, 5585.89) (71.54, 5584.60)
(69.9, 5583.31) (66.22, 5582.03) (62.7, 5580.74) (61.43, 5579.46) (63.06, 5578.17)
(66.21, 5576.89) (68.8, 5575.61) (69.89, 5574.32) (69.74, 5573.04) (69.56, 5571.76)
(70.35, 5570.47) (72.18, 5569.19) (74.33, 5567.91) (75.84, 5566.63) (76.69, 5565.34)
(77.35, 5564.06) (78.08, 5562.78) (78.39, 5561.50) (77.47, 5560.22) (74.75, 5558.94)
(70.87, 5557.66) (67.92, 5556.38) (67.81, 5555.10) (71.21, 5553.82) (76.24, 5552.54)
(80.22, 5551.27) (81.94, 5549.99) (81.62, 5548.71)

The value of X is 63.06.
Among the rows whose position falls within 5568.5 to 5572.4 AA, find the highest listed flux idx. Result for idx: 72.18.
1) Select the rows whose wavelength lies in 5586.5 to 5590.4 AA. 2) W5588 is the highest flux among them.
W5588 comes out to 68.66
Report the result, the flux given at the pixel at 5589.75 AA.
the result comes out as 65.81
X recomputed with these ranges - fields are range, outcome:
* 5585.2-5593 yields 65.81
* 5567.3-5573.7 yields 69.56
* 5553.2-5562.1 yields 67.81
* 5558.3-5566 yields 74.75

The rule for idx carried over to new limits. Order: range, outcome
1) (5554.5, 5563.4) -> 78.39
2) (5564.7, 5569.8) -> 76.69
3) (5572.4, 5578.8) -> 69.89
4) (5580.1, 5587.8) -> 71.54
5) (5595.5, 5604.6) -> 85.34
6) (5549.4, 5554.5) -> 81.94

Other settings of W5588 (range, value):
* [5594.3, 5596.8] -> 67.41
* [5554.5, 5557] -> 67.92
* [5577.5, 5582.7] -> 66.22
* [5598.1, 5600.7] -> 67.93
